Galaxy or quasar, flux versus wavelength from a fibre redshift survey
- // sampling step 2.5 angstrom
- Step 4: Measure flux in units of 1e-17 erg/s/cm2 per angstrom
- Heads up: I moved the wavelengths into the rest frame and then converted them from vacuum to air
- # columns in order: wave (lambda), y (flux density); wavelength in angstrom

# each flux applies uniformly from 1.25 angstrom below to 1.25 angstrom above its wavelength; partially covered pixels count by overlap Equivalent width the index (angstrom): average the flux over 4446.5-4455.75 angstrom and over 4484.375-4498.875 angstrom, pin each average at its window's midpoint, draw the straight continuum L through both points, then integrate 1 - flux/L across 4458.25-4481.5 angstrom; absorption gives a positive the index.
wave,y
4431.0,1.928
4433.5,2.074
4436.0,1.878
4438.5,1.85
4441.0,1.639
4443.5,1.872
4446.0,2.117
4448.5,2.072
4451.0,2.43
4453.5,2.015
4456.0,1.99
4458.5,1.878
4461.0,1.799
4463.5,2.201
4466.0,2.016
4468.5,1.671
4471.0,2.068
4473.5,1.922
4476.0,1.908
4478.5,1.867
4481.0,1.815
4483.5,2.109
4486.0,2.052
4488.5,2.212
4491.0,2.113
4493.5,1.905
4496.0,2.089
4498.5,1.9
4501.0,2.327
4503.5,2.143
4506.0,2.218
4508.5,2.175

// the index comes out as 2.1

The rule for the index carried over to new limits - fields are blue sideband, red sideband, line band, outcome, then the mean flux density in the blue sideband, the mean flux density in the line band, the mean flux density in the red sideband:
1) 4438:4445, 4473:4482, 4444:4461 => -2.2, 1.79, 2.05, 1.88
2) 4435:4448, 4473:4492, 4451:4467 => -0.7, 1.88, 2.02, 2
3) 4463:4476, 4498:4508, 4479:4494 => 0.2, 1.96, 2.03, 2.17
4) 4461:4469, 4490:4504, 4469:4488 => 0.5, 1.96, 1.96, 2.08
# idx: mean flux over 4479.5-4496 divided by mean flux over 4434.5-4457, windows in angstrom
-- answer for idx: 1.0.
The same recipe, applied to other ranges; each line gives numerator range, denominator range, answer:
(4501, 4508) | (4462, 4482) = 1.14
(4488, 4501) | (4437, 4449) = 1.09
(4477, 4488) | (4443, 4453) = 0.93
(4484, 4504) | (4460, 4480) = 1.08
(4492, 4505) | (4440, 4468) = 1.04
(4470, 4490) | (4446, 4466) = 0.97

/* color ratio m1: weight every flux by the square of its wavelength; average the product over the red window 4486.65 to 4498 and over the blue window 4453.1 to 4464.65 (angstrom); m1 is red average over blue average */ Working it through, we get 1.06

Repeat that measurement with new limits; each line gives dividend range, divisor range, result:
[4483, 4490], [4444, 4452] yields 1.00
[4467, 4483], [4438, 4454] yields 0.95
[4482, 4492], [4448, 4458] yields 1.02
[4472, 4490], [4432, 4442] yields 1.09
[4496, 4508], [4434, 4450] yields 1.15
